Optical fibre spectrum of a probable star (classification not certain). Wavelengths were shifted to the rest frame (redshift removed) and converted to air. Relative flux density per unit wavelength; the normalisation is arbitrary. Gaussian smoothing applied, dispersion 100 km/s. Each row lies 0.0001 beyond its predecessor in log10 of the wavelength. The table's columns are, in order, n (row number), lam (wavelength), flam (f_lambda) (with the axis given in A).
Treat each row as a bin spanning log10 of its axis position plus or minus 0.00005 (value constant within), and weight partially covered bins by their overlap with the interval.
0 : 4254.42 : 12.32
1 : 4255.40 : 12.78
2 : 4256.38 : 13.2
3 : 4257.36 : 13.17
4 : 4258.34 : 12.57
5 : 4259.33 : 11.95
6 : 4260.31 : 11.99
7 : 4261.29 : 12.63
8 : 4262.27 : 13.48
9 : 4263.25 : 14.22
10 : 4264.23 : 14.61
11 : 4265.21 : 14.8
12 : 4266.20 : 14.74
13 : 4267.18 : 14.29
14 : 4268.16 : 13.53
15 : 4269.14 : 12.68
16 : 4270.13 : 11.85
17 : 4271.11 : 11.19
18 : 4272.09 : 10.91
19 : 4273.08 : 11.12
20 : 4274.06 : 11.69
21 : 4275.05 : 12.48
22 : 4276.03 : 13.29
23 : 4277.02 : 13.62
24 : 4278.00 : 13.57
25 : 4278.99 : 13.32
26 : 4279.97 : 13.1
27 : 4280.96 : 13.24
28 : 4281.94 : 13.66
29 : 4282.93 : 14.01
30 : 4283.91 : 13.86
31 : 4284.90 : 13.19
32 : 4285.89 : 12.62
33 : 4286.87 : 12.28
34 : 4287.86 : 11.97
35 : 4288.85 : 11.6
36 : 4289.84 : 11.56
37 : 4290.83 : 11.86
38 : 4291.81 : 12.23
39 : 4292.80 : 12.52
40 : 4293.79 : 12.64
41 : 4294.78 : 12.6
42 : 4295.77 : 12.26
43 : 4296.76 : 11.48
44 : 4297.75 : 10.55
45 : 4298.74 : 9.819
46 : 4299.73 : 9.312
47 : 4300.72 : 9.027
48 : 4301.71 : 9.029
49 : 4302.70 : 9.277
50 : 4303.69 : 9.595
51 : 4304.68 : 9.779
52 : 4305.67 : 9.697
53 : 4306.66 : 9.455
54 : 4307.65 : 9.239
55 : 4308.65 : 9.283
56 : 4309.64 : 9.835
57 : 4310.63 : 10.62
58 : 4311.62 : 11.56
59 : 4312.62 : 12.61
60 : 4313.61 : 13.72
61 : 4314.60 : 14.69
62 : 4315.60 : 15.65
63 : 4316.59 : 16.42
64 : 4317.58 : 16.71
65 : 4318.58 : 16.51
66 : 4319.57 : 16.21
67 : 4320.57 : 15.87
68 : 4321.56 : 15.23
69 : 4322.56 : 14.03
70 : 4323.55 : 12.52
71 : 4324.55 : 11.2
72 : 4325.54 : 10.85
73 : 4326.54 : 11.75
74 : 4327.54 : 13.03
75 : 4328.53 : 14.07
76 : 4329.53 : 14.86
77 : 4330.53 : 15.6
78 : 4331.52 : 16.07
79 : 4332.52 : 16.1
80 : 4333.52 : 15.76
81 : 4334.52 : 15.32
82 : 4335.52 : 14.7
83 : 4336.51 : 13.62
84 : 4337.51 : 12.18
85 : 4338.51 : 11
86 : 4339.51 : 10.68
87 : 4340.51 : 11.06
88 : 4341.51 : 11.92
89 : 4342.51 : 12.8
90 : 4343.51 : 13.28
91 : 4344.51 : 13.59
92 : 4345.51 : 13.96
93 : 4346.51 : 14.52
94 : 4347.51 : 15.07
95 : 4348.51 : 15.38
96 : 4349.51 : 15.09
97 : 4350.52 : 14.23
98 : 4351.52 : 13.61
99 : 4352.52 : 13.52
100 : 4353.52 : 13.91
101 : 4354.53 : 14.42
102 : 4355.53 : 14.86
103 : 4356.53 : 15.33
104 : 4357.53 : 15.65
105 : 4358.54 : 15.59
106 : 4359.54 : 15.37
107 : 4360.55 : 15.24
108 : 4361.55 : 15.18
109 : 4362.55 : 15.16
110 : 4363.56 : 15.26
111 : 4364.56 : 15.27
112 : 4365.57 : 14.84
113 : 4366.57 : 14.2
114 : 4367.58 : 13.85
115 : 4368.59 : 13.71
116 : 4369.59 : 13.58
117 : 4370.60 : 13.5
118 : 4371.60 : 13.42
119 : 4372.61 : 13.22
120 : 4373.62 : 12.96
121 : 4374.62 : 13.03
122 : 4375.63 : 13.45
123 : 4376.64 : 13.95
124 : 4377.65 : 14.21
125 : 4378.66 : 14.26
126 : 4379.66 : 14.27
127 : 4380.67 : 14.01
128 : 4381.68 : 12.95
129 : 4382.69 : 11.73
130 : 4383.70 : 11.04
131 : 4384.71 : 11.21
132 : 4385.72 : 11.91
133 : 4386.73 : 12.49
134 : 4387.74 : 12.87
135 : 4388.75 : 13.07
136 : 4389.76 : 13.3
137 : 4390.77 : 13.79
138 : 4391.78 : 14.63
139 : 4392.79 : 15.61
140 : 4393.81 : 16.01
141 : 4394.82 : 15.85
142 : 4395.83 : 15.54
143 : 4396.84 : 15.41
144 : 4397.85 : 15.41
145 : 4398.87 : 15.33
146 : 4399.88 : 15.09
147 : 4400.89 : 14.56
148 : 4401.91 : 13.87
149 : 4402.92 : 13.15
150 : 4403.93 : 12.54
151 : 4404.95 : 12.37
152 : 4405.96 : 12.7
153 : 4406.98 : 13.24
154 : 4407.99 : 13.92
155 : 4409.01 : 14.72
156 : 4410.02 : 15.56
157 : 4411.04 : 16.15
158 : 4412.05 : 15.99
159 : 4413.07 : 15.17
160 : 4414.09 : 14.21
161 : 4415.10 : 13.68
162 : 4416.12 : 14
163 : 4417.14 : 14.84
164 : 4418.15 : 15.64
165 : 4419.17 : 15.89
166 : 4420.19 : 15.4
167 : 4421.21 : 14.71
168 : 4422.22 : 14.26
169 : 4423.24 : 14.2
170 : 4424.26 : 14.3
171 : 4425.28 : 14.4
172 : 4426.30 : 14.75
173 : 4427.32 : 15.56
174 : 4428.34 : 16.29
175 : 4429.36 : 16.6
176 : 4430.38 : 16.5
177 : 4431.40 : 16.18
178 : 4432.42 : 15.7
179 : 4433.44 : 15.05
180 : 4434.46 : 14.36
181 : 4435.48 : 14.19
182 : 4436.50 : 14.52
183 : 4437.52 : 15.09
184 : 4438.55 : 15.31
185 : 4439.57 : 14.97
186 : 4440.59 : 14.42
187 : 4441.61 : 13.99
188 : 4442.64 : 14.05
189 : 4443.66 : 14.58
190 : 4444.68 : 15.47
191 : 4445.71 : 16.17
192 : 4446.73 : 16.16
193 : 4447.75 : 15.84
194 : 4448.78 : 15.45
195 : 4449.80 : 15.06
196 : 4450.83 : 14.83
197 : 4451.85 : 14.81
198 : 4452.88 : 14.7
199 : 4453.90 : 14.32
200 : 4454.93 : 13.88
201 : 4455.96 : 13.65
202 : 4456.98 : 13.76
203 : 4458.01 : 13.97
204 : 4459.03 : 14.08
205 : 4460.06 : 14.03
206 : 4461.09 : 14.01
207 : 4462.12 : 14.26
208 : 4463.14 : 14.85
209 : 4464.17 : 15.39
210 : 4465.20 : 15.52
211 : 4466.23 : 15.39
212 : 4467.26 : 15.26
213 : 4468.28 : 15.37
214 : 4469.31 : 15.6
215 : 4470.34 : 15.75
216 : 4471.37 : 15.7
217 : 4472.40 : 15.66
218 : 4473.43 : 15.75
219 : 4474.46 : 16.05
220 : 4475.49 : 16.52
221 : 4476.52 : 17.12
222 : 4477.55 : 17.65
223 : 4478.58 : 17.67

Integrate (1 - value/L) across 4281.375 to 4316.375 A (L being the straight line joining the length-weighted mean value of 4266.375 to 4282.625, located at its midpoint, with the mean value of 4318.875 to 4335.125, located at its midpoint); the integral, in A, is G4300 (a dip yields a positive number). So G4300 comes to 5.0 A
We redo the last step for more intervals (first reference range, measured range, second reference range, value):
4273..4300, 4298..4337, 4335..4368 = 1.3 A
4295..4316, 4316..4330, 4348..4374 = -2.7 A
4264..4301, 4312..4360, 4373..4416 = -3.7 A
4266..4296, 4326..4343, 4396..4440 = -0.1 A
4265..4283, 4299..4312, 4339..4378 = 3.6 A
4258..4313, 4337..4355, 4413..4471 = -0.3 A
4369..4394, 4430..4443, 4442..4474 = -0.4 A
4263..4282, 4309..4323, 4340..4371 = -0.5 A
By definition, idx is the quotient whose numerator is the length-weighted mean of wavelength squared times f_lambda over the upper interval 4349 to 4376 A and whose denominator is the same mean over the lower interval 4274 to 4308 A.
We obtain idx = 1.27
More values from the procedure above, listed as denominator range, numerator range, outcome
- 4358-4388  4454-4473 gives 1.12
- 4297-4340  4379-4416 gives 1.15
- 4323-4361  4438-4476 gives 1.14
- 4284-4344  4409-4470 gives 1.26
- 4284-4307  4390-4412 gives 1.38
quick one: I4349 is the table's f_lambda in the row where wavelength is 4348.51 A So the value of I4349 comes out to 15.38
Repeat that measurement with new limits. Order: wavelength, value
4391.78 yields 14.63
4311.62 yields 11.56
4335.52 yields 14.7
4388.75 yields 13.07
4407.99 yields 13.92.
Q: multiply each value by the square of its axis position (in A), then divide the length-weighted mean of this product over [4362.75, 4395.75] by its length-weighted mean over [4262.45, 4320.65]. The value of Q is 1.15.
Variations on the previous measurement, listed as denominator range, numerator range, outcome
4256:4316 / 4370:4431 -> 1.24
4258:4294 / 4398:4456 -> 1.24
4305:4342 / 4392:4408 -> 1.13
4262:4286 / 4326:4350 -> 1.08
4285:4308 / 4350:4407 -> 1.33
